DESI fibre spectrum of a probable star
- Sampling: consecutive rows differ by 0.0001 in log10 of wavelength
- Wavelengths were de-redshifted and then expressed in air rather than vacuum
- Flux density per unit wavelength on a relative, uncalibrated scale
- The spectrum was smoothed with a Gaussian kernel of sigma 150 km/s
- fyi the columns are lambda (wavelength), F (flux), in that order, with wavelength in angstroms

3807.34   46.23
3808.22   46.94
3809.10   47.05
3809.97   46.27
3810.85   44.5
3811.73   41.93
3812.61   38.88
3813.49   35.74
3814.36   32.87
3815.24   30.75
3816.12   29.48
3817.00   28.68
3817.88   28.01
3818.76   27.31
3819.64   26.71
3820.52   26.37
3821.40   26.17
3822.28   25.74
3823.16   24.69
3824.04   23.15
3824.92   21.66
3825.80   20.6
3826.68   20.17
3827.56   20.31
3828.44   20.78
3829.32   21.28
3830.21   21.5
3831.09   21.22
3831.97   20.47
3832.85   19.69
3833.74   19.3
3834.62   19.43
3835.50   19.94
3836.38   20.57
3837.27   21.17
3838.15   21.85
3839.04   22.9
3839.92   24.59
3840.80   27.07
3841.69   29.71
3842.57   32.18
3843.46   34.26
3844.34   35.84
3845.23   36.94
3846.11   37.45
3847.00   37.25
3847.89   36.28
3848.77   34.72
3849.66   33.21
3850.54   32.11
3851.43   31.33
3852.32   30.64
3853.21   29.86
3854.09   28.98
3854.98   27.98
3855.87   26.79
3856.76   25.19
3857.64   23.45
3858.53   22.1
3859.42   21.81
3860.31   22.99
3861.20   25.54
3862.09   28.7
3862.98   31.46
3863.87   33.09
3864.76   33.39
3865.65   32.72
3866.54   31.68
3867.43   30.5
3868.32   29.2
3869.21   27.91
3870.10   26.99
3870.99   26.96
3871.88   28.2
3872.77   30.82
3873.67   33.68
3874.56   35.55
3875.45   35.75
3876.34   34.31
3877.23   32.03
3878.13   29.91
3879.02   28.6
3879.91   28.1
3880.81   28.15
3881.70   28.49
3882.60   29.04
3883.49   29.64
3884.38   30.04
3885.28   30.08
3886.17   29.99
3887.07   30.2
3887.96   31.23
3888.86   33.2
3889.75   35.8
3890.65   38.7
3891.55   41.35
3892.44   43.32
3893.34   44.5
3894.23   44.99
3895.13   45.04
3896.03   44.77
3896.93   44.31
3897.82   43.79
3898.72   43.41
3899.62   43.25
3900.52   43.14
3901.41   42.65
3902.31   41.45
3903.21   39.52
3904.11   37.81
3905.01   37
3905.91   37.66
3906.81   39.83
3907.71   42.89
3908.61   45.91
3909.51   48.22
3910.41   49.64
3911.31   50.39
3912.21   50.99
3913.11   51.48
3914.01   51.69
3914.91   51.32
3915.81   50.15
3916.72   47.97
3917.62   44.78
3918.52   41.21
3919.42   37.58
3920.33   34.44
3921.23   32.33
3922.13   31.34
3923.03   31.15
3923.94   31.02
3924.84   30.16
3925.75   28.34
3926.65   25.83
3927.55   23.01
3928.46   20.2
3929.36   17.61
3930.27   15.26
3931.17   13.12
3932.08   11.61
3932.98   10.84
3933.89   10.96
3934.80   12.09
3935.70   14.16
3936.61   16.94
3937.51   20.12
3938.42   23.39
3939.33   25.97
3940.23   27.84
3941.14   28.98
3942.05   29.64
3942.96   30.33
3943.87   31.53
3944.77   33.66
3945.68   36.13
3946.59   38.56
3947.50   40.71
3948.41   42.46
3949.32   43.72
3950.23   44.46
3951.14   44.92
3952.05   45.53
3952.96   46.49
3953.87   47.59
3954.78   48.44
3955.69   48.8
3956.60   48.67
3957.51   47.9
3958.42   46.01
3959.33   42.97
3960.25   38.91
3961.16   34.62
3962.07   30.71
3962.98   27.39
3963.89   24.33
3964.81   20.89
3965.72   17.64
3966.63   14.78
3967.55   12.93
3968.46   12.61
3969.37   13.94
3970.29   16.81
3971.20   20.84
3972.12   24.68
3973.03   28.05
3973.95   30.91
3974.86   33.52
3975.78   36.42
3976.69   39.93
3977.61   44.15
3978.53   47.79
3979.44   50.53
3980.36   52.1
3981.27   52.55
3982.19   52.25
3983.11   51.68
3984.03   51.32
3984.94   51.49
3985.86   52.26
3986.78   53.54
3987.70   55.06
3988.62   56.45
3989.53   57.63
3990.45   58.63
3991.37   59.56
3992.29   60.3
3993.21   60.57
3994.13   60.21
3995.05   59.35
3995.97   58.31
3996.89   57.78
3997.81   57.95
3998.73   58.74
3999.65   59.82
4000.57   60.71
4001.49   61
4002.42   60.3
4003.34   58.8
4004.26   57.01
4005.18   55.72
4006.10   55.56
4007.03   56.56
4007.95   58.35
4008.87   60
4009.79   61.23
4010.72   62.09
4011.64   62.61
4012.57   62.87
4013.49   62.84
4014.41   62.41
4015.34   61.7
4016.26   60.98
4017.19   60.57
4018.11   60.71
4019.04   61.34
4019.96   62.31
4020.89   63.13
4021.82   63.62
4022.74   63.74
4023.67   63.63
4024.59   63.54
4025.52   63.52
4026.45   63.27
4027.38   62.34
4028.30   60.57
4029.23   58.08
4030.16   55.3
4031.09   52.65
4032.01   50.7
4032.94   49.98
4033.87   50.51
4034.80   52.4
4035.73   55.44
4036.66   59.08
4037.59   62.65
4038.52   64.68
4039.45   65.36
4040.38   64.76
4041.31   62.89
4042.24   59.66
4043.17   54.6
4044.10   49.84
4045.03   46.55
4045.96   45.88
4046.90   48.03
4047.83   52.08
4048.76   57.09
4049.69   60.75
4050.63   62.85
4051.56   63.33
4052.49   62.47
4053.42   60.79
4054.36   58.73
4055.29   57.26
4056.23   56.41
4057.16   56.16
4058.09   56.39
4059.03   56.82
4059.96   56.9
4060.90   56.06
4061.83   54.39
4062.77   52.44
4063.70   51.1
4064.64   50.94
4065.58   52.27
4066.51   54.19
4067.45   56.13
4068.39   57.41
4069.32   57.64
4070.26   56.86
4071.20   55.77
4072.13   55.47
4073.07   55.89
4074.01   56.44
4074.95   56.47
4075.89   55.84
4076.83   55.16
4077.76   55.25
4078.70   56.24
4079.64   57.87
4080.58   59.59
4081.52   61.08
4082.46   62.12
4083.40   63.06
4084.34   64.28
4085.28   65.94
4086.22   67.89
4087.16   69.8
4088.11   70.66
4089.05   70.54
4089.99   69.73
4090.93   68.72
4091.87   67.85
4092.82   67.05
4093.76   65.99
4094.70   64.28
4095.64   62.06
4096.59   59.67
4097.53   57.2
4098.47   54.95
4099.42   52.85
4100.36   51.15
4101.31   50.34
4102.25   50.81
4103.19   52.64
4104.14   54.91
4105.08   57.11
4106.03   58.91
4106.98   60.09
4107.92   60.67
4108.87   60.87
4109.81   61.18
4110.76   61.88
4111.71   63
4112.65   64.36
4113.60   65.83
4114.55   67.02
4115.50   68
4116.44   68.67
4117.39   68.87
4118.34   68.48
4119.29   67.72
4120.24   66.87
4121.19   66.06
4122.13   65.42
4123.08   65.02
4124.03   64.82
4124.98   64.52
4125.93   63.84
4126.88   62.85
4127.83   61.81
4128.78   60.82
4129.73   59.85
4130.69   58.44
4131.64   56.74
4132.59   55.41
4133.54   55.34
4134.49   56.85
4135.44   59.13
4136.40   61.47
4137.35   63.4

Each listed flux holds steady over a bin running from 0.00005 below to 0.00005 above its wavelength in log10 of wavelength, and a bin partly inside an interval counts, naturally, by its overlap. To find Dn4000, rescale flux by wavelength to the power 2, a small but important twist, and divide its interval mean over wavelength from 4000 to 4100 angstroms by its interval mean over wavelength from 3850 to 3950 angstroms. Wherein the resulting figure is 1.9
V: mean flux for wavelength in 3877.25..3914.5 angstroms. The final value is 39.2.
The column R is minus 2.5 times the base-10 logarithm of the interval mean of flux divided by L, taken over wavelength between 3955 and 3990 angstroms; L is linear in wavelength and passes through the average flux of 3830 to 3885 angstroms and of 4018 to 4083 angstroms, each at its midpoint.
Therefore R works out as 0.21 mag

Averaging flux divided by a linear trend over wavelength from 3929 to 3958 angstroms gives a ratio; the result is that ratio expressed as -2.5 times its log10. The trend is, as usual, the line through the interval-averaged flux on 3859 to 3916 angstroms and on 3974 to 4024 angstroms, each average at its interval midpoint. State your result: 0.45 mag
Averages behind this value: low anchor 36.6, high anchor 56.6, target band 31.3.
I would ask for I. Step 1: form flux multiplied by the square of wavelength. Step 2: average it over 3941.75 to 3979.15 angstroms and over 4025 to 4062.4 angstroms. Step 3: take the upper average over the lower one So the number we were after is 1.73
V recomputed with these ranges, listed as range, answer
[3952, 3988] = 37.8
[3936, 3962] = 37.5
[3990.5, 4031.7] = 60.2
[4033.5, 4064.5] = 56.8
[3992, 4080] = 58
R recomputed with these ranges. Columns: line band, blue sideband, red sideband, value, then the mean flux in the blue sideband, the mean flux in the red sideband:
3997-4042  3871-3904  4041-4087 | -0.16 mag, 35.9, 57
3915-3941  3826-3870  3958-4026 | 0.43 mag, 27.3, 49.5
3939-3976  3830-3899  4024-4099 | 0.30 mag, 30.7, 58.7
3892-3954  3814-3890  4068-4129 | 0.04 mag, 28.1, 61.6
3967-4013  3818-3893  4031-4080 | -0.05 mag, 28.5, 56.1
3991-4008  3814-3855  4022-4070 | -0.17 mag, 26.9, 57.1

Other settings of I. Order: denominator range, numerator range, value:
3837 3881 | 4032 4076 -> 2.08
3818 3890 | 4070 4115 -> 2.44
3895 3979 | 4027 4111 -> 1.81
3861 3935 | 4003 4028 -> 1.88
